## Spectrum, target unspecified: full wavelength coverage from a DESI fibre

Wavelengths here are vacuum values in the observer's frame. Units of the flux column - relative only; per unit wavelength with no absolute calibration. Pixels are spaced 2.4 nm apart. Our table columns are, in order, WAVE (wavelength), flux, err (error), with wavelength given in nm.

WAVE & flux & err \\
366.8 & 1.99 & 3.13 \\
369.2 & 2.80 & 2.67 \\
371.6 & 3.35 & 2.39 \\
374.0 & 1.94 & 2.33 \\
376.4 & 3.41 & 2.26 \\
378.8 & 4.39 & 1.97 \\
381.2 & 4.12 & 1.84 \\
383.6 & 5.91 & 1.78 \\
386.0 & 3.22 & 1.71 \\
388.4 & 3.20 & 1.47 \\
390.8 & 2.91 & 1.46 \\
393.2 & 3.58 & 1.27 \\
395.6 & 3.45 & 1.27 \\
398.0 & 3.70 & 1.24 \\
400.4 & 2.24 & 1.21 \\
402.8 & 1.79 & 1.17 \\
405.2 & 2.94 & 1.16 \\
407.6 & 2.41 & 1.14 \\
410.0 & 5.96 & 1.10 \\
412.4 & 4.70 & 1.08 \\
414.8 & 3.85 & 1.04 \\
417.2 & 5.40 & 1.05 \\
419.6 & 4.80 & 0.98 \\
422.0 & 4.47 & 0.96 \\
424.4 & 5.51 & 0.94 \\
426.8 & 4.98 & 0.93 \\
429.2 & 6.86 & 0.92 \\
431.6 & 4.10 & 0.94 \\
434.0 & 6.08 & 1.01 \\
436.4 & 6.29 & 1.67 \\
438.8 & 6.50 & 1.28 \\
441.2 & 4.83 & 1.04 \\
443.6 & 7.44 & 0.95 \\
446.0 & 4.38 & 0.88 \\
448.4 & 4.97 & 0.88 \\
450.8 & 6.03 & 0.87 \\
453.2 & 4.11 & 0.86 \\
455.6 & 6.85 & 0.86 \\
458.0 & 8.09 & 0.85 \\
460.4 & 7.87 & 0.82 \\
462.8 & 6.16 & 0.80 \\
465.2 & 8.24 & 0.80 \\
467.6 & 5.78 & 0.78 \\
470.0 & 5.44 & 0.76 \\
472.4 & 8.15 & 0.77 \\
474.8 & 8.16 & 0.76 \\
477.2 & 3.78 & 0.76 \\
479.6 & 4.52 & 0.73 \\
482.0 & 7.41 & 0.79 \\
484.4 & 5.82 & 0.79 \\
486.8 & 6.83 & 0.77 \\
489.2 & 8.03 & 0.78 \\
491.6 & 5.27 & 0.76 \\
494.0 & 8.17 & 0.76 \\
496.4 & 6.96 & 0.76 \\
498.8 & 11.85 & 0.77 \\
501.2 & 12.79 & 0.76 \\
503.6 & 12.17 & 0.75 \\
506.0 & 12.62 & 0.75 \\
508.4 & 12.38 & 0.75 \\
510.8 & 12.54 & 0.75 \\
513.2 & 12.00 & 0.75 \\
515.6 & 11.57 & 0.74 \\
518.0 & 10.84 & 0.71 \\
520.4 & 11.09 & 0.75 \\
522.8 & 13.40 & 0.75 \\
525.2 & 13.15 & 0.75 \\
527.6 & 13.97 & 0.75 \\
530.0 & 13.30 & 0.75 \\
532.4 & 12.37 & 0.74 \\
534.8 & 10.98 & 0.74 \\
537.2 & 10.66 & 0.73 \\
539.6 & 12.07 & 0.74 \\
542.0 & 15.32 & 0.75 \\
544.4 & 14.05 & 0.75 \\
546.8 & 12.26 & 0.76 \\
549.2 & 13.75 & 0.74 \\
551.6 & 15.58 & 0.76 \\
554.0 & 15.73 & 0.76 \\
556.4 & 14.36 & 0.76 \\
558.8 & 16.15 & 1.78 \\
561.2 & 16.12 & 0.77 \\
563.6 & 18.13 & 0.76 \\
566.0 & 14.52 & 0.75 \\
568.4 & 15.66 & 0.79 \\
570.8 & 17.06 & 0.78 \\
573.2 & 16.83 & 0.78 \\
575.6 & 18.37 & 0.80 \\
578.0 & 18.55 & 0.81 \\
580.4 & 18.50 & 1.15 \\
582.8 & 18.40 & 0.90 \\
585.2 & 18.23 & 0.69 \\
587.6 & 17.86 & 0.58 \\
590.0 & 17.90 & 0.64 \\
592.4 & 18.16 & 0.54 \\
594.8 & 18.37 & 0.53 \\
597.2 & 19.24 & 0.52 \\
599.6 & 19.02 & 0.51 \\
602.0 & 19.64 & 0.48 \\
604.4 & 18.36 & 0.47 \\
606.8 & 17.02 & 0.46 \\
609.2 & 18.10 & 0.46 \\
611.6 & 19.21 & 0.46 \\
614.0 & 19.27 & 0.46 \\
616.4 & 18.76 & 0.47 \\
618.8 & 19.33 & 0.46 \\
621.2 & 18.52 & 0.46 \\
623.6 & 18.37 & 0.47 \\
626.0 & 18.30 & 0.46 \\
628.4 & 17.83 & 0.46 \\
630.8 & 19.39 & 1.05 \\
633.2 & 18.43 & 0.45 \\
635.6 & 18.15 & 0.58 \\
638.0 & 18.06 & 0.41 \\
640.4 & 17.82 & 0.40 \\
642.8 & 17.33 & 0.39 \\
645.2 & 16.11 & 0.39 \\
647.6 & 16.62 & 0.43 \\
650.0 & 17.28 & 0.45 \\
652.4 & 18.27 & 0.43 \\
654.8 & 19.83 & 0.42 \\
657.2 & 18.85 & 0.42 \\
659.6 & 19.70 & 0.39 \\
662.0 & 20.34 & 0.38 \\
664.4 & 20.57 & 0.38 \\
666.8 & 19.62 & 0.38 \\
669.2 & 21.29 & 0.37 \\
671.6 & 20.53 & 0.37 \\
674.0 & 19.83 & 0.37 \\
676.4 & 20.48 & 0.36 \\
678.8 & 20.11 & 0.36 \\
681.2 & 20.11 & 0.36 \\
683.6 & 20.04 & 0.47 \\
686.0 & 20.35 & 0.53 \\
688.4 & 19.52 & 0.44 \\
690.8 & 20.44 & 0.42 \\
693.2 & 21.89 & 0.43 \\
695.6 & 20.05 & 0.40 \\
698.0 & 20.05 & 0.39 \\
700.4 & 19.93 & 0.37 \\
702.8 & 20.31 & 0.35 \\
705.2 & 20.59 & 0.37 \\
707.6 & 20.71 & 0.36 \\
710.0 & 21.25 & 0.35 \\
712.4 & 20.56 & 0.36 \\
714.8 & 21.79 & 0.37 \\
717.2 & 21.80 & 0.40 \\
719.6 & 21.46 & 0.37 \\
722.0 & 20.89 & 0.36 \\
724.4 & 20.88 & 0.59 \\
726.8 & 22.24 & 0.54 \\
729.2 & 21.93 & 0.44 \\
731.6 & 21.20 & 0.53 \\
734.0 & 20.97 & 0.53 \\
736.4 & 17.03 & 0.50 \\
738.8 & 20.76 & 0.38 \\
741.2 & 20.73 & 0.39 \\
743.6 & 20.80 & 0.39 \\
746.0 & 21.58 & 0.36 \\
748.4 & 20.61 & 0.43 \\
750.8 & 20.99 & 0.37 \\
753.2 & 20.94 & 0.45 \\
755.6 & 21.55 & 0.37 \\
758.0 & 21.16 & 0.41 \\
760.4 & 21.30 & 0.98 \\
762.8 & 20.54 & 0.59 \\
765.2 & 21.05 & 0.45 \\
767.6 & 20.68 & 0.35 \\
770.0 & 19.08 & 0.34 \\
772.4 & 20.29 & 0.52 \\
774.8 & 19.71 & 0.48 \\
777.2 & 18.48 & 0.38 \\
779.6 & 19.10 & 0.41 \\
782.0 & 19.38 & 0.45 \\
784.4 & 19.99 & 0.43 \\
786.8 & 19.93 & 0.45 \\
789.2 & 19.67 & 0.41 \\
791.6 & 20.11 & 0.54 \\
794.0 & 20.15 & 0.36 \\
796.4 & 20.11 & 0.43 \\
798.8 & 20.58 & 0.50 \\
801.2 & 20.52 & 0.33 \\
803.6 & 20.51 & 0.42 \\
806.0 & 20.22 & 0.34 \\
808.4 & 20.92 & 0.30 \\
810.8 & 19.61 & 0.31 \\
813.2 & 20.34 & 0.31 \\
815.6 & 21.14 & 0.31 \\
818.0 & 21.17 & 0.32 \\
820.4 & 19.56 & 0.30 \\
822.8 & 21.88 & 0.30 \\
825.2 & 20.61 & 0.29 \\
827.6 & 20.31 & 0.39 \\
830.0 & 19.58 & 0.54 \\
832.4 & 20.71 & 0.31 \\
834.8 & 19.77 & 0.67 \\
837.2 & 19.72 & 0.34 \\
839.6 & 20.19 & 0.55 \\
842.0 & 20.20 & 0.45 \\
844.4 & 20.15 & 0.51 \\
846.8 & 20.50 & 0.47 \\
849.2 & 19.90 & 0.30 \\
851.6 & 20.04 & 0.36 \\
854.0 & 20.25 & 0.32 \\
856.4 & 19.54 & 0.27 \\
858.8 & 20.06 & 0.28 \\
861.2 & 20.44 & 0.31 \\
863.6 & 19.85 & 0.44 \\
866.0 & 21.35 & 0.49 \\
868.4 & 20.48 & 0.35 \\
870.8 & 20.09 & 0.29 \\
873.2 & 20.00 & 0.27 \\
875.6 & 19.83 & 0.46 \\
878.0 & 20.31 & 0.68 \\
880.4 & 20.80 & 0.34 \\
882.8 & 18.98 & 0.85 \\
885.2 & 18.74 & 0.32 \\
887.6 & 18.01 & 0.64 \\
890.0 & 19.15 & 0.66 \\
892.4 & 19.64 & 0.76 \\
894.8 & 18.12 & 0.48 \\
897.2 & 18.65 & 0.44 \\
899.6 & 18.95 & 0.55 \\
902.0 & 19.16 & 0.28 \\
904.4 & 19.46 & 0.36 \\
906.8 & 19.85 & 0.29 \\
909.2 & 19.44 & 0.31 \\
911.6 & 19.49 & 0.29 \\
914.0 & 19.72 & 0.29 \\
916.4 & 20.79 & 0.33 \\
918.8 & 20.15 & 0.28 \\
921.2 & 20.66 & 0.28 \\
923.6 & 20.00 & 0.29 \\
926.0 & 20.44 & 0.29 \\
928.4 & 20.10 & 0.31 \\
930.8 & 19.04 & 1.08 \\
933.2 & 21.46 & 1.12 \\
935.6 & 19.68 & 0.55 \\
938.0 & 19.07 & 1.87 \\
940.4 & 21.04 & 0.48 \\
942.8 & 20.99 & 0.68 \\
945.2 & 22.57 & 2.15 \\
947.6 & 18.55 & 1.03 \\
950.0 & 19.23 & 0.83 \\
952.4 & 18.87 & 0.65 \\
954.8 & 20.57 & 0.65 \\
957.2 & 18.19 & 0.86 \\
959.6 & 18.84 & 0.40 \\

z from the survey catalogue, 0.25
